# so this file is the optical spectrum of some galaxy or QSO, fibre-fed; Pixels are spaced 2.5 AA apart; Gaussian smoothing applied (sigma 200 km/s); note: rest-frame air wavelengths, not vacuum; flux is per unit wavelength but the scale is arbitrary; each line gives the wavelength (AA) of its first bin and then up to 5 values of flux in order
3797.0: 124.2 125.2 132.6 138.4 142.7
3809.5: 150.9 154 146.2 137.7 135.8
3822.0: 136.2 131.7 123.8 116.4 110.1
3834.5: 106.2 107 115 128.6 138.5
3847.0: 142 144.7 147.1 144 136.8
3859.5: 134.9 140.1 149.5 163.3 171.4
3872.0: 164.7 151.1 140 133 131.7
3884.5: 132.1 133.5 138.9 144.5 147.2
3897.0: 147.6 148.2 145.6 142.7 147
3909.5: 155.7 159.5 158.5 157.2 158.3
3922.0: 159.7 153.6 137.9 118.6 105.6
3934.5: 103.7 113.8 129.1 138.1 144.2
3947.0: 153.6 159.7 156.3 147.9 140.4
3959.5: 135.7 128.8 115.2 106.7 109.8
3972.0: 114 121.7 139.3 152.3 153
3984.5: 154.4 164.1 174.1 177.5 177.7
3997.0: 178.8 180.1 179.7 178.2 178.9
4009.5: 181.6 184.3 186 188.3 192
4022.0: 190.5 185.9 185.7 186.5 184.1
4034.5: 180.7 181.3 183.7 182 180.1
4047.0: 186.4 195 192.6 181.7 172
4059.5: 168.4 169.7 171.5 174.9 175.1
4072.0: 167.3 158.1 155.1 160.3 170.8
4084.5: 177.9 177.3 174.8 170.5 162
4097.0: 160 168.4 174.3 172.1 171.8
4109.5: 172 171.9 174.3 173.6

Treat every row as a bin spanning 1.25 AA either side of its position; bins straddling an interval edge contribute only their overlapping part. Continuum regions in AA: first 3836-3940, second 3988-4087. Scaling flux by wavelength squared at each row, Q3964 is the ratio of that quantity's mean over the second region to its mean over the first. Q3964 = 1.37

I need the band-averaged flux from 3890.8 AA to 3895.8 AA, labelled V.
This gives 146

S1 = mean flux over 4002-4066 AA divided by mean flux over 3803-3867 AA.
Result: 1.4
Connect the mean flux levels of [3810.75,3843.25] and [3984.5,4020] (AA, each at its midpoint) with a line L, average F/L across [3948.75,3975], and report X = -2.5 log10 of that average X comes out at 0.27 mag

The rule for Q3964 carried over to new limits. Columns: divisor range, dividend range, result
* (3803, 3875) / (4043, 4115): 1.41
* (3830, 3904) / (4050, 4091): 1.37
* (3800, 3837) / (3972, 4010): 1.36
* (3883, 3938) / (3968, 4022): 1.22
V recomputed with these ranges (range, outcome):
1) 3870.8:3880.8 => 147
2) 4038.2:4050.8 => 185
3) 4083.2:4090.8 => 177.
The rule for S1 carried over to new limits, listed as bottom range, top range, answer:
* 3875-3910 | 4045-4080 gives 1.23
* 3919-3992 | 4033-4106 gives 1.26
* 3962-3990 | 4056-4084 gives 1.24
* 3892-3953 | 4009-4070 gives 1.27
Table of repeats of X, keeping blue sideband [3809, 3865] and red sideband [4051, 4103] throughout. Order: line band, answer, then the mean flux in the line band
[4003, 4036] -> -0.146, 185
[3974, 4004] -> -0.048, 164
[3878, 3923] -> -0.025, 147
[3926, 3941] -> 0.247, 118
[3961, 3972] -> 0.316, 115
